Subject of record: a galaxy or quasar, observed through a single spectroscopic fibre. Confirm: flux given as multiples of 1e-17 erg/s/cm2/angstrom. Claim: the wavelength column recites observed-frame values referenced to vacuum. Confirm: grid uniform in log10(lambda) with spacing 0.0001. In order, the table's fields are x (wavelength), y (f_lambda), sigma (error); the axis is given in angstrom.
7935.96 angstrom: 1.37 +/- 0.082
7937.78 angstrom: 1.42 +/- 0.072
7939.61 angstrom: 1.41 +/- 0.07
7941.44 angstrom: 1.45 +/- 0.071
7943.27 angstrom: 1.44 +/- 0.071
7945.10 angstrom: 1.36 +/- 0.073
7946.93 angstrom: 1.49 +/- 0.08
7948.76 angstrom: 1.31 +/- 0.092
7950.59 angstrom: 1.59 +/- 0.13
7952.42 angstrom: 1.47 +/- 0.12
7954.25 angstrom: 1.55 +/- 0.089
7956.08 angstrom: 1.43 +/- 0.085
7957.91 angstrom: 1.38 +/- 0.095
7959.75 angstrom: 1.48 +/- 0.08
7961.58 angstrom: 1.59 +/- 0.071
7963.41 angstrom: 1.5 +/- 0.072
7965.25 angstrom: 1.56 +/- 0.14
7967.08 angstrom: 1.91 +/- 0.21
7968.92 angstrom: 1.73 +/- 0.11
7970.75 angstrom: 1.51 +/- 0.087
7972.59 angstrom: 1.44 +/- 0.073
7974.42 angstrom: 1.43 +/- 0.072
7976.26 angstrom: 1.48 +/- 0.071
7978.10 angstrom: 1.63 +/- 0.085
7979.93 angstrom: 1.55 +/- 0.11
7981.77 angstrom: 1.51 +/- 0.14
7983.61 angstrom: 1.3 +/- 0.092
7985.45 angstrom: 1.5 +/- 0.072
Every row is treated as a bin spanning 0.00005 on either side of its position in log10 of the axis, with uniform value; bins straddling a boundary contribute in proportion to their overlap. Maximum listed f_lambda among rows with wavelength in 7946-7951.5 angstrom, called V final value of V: 1.59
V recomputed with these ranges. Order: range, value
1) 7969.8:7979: 1.63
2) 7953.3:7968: 1.91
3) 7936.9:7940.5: 1.42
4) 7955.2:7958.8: 1.43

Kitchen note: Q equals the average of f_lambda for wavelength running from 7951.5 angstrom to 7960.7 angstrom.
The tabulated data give 1.46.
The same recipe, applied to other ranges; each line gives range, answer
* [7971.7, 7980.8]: 1.51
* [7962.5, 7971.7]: 1.64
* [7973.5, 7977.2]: 1.46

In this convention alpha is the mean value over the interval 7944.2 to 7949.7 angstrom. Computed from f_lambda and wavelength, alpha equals 1.39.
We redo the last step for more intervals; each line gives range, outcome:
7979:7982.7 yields 1.53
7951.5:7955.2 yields 1.51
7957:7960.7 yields 1.43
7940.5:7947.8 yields 1.43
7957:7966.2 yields 1.5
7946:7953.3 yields 1.46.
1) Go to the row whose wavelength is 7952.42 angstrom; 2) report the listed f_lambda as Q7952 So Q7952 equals 1.47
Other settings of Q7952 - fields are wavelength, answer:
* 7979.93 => 1.55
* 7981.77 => 1.51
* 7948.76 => 1.31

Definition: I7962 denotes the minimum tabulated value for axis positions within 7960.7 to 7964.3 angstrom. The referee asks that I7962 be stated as 1.5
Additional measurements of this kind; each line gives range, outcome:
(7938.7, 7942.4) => 1.41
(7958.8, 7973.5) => 1.44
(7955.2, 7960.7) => 1.38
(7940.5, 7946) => 1.36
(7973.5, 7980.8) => 1.43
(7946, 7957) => 1.31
